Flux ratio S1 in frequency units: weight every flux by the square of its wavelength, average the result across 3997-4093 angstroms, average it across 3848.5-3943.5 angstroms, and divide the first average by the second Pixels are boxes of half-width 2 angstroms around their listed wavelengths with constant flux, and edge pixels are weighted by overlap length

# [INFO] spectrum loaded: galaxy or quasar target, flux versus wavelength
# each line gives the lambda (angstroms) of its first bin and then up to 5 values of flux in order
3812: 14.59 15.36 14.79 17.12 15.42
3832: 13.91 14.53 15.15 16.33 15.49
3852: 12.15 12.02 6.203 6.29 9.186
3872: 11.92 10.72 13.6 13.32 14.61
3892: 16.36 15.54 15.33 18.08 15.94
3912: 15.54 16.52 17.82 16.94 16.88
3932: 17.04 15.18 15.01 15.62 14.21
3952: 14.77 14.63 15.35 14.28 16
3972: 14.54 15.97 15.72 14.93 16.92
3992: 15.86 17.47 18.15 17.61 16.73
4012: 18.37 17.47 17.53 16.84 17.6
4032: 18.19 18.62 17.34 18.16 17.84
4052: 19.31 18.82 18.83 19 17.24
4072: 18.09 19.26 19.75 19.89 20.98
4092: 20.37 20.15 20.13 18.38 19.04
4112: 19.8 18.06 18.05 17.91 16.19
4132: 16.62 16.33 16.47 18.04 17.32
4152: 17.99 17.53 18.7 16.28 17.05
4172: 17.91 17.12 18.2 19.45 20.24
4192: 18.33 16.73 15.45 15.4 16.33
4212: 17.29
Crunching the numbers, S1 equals 1.41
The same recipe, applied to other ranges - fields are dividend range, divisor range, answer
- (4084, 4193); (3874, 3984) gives 1.32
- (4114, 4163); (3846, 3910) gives 1.53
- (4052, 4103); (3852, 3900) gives 1.79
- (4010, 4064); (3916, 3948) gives 1.18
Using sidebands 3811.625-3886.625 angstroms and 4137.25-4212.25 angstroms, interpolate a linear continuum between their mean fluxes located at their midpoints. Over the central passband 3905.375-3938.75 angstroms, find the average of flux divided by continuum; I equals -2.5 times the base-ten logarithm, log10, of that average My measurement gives -0.18 mag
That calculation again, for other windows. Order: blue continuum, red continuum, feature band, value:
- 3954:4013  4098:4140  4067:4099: -0.12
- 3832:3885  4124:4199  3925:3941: -0.20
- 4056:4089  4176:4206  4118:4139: 0.09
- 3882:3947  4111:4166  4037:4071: -0.09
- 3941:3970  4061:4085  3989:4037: -0.04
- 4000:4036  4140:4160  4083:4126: -0.10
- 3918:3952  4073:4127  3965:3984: 0.09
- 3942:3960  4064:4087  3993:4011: -0.06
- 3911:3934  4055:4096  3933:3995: 0.14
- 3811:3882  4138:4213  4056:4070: -0.16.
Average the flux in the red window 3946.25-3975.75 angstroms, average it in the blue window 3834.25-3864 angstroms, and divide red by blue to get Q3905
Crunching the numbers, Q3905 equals 1.18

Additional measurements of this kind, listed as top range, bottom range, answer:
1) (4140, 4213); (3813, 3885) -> 1.35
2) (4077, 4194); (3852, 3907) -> 1.46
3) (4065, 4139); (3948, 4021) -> 1.15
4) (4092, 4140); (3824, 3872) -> 1.45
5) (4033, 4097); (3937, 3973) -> 1.27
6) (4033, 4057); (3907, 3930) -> 1.10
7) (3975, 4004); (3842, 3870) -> 1.49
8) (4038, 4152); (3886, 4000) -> 1.16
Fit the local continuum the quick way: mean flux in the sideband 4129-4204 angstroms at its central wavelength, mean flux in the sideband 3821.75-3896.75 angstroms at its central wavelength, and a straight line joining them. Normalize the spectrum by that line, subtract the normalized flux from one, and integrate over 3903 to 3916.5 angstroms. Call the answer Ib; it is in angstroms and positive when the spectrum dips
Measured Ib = -2.5 angstroms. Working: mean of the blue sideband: 13.1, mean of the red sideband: 17.5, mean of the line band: 16.4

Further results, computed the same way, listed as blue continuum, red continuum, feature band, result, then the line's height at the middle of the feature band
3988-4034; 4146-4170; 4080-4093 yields -2.1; 17.4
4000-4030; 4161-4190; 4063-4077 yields -0.5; 17.7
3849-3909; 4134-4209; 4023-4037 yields -2.5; 15.2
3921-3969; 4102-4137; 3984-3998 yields -0.3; 16.1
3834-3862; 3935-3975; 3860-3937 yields -1.5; 14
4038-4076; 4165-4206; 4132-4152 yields 0.8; 17.8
